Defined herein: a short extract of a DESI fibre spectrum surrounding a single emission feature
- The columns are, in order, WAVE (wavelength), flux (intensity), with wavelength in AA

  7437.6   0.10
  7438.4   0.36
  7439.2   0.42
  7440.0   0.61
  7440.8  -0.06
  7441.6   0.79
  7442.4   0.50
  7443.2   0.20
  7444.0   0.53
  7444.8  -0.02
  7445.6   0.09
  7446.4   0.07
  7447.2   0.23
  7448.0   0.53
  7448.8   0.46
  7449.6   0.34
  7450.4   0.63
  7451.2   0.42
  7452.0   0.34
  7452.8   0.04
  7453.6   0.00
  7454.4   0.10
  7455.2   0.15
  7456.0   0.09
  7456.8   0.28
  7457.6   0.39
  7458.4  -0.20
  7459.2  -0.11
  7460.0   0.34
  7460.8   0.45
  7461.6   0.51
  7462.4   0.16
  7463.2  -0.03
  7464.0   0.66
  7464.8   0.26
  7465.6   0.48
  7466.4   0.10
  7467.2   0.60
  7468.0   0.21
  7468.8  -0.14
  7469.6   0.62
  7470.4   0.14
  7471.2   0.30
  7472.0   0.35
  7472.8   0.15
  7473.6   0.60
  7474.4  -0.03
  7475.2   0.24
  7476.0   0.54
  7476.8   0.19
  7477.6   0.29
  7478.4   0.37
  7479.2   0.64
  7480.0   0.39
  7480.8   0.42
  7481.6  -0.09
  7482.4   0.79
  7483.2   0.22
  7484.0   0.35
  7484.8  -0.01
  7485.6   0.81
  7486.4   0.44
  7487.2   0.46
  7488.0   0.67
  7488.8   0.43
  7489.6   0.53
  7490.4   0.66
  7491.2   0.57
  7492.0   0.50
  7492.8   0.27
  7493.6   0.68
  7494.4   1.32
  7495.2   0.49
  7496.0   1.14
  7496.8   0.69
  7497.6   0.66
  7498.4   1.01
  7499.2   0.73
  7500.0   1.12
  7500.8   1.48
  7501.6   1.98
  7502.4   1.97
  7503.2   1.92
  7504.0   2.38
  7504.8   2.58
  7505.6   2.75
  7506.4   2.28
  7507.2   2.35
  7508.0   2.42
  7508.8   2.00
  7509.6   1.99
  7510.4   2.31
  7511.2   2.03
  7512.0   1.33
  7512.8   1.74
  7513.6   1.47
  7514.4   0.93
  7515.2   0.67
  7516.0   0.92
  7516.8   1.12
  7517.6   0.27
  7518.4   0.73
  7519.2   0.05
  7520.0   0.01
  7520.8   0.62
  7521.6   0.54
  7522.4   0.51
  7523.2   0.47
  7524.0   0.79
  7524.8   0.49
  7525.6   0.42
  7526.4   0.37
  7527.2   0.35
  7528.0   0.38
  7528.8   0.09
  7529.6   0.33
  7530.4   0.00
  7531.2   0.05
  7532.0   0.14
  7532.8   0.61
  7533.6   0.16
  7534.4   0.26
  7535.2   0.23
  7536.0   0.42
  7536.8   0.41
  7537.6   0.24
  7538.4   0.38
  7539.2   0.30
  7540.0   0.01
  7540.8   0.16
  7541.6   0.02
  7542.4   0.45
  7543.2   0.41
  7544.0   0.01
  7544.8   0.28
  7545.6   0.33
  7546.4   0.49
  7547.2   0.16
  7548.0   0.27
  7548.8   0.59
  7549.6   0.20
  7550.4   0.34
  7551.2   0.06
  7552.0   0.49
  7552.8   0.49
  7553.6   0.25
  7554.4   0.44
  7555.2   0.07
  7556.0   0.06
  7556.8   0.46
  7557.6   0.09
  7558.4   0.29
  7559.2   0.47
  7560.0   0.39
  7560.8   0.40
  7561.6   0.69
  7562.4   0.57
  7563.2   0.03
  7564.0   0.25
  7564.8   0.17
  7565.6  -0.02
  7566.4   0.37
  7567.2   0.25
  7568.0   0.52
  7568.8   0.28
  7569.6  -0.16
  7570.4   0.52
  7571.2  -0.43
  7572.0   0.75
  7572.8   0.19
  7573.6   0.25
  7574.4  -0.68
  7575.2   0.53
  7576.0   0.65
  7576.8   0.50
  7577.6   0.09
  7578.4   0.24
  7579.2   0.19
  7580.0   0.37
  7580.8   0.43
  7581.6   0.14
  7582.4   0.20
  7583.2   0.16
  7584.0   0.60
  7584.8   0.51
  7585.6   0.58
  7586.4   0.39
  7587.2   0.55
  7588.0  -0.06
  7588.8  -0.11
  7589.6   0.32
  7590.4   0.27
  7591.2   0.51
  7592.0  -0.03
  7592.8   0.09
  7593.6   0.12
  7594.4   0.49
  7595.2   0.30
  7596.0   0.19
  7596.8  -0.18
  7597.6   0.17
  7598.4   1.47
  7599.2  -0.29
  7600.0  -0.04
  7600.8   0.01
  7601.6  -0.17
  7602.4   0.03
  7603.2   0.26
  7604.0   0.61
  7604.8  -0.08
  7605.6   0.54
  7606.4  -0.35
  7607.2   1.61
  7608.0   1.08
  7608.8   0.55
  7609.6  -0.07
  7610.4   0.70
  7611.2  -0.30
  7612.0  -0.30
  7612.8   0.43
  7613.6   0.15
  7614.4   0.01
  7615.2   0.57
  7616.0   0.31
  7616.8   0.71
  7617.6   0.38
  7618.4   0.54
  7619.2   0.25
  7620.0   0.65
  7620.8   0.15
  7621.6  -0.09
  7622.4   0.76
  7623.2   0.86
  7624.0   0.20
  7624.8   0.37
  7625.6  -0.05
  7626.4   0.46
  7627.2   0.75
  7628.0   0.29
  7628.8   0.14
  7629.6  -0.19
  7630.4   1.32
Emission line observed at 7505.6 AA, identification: [O II] 3727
